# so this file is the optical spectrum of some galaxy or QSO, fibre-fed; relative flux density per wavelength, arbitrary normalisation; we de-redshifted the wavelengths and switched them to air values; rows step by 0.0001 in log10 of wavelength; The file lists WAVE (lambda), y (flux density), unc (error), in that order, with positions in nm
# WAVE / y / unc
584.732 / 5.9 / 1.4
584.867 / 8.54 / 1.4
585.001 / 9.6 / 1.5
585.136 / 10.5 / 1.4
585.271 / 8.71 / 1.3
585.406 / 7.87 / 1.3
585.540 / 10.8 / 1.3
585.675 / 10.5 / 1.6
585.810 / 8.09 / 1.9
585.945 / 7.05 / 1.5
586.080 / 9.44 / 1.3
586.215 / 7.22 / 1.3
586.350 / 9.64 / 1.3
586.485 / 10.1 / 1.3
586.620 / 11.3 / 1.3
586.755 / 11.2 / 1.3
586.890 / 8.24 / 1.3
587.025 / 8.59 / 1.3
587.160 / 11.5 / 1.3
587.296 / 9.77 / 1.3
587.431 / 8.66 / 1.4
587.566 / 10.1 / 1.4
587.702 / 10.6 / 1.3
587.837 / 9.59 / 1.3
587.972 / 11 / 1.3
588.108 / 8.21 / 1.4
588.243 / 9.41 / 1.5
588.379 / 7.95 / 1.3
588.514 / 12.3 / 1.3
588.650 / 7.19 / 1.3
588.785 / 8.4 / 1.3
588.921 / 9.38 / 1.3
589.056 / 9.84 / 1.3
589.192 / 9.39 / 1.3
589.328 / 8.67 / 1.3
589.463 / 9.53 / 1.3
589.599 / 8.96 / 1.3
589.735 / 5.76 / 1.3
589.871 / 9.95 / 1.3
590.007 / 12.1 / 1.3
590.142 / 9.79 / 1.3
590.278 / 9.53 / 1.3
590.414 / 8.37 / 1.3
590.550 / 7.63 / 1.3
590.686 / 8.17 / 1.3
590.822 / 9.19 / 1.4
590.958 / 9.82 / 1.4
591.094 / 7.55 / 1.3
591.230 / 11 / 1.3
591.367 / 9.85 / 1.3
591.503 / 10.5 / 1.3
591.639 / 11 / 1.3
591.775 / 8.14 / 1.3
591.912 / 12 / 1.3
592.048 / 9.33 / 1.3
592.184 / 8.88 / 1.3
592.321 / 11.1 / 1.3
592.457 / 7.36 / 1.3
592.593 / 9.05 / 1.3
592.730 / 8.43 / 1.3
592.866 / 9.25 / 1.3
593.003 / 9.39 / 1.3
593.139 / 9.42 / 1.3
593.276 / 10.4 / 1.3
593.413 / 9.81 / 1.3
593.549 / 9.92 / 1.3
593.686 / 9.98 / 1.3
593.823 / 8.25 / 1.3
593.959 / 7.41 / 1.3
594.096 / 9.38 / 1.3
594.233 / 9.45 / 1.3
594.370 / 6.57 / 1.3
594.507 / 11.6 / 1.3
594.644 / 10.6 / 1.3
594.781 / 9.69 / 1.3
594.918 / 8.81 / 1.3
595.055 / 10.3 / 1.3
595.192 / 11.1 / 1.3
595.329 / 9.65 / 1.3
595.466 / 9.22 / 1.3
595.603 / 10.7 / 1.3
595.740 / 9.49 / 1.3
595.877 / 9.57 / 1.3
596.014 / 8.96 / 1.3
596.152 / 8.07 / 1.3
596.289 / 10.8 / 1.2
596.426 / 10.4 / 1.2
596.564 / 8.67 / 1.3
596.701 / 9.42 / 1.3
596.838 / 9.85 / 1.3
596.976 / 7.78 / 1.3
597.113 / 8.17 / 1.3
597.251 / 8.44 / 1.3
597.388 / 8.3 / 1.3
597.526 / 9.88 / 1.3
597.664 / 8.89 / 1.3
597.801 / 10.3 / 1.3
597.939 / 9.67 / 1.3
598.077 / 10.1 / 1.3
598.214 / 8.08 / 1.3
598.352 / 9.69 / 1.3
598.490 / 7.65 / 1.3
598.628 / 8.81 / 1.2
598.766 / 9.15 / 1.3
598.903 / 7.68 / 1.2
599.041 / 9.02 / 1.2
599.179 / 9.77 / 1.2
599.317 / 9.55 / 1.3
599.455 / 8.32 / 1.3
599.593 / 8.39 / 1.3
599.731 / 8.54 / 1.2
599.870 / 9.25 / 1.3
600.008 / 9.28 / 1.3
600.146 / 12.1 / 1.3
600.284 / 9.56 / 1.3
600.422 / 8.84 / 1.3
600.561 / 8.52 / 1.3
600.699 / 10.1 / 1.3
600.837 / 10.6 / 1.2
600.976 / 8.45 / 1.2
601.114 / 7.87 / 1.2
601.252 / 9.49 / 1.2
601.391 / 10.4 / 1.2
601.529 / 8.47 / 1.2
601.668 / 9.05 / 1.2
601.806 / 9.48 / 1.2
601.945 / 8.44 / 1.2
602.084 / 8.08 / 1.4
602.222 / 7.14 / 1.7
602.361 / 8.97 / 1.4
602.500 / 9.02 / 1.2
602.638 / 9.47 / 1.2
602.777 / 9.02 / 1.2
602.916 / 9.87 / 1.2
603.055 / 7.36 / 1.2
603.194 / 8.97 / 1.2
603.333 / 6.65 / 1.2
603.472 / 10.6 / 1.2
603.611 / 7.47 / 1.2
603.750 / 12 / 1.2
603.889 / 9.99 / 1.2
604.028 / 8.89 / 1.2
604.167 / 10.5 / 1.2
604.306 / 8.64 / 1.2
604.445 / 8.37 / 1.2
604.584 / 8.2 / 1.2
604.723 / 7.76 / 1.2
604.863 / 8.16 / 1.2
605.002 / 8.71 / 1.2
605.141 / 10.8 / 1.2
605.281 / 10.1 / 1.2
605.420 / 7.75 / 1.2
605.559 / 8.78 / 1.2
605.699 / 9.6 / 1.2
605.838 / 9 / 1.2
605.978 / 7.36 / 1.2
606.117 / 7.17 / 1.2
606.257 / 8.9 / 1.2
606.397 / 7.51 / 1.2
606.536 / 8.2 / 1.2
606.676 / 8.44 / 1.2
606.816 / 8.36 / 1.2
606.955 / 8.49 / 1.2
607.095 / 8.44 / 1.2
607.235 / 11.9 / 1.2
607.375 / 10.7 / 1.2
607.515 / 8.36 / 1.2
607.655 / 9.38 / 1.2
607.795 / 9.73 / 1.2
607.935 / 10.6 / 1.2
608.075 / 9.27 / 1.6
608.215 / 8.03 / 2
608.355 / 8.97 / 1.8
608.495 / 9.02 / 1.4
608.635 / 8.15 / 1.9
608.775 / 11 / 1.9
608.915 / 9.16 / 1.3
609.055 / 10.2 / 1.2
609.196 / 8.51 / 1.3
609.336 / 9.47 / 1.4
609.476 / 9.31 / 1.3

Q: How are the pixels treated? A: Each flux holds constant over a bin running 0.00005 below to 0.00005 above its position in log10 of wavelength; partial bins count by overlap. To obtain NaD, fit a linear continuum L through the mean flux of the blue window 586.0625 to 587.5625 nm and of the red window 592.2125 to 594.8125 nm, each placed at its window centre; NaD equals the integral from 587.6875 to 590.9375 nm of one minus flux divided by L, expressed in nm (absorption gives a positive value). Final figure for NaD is 0.11 nm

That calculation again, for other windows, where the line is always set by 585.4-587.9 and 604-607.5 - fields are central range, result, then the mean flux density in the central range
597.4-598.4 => -0.04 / 9.44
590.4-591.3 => 0.05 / 8.84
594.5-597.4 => -0.10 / 9.51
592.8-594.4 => 0.02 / 9.16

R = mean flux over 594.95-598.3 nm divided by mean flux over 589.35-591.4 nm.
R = 1.03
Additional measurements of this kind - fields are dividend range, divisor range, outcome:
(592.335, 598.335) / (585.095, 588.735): 0.99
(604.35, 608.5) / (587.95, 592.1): 0.95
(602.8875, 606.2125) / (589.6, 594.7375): 0.95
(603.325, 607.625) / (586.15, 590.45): 0.94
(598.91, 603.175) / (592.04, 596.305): 0.96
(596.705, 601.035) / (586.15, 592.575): 0.97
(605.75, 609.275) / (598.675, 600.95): 0.97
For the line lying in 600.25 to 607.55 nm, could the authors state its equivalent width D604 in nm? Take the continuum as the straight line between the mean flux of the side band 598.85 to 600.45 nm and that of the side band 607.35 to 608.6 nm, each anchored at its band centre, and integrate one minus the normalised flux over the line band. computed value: 0.248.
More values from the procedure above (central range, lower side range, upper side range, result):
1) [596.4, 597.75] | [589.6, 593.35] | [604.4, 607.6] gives 0.026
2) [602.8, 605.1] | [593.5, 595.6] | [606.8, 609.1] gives 0.129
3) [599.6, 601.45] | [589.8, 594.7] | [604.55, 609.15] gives -0.048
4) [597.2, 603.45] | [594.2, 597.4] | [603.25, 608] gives 0.145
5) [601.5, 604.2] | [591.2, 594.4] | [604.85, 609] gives 0.052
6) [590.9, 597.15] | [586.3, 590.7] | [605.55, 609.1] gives -0.116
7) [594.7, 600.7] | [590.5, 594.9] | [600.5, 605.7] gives -0.057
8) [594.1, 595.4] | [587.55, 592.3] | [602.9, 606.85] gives -0.076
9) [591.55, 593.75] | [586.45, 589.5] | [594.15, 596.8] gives 0.006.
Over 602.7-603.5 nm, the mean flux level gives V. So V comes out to 8.65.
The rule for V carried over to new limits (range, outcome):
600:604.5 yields 9.14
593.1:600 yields 9.26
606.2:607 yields 8.31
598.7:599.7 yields 8.84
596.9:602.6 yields 9.01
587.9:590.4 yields 9.28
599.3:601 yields 9.36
